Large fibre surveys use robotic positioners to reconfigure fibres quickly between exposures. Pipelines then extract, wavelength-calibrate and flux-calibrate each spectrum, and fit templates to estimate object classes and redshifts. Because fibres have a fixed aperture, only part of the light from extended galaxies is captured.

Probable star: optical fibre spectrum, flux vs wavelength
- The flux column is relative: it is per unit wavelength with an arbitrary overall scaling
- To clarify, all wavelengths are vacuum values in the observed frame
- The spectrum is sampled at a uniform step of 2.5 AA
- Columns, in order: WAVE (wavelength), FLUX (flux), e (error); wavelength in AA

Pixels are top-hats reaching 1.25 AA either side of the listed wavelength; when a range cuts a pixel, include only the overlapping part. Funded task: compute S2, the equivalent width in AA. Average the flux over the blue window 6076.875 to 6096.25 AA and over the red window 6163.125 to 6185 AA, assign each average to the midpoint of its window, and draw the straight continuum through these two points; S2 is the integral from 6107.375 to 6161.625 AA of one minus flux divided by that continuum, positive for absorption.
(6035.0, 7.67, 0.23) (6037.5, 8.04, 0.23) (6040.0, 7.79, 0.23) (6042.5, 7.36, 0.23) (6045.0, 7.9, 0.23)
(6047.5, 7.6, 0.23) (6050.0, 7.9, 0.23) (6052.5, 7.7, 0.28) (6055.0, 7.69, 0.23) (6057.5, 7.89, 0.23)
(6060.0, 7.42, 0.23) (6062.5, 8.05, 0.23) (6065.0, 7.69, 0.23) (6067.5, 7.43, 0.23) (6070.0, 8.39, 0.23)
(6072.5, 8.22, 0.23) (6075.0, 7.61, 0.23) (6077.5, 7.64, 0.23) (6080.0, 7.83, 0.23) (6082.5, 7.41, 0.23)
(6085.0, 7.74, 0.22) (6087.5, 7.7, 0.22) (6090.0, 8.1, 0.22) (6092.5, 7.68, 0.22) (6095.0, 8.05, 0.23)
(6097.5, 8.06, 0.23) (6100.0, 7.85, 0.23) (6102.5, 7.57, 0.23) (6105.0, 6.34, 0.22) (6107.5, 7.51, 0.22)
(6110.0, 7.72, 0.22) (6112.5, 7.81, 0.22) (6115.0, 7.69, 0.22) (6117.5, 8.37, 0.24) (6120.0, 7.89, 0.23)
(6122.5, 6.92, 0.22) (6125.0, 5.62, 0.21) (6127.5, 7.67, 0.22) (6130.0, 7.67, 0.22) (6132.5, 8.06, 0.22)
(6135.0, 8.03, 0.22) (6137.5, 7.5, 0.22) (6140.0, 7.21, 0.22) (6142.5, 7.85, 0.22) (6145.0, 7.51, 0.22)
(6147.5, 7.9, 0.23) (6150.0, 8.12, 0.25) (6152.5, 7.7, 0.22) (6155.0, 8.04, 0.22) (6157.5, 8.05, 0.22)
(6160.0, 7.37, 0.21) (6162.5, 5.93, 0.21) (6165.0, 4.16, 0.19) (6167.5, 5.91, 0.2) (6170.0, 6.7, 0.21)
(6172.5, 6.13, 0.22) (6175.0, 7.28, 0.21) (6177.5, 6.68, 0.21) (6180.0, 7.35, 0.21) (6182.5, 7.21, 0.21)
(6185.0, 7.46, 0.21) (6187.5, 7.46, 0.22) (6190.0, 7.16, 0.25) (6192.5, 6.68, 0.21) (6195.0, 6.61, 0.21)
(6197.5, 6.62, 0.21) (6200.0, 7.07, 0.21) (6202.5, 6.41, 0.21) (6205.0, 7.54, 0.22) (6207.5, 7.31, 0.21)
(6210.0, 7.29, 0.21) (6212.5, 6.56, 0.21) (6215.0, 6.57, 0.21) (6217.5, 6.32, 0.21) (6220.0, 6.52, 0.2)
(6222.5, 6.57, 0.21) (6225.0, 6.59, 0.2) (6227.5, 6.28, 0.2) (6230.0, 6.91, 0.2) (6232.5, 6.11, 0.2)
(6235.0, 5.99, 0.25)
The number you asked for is -4.5 AA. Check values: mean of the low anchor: 7.77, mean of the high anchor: 6.47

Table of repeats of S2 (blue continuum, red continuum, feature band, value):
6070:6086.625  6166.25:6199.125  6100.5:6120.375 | -0.28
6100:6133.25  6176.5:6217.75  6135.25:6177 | 0.72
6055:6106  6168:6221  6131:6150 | -1.19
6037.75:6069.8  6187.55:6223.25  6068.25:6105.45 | -1.16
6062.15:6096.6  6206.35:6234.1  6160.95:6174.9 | 2.26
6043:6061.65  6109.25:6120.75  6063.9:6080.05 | -0.11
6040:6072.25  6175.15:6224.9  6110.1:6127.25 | -0.05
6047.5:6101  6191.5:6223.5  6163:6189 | 1.46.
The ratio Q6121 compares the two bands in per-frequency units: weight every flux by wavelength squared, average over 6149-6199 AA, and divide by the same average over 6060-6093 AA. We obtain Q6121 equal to 0.92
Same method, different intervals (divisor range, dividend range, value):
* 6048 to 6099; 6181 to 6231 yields 0.92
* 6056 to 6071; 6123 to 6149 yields 0.98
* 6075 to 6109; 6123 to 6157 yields 1.01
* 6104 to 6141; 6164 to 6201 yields 0.92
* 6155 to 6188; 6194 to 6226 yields 1.01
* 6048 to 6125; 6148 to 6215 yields 0.93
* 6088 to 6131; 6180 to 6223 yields 0.94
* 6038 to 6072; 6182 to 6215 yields 0.94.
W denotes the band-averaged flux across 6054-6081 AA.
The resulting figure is 7.81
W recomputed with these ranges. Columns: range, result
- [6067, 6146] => 7.65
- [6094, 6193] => 7.31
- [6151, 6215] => 6.91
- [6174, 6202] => 7.03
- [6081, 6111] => 7.65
